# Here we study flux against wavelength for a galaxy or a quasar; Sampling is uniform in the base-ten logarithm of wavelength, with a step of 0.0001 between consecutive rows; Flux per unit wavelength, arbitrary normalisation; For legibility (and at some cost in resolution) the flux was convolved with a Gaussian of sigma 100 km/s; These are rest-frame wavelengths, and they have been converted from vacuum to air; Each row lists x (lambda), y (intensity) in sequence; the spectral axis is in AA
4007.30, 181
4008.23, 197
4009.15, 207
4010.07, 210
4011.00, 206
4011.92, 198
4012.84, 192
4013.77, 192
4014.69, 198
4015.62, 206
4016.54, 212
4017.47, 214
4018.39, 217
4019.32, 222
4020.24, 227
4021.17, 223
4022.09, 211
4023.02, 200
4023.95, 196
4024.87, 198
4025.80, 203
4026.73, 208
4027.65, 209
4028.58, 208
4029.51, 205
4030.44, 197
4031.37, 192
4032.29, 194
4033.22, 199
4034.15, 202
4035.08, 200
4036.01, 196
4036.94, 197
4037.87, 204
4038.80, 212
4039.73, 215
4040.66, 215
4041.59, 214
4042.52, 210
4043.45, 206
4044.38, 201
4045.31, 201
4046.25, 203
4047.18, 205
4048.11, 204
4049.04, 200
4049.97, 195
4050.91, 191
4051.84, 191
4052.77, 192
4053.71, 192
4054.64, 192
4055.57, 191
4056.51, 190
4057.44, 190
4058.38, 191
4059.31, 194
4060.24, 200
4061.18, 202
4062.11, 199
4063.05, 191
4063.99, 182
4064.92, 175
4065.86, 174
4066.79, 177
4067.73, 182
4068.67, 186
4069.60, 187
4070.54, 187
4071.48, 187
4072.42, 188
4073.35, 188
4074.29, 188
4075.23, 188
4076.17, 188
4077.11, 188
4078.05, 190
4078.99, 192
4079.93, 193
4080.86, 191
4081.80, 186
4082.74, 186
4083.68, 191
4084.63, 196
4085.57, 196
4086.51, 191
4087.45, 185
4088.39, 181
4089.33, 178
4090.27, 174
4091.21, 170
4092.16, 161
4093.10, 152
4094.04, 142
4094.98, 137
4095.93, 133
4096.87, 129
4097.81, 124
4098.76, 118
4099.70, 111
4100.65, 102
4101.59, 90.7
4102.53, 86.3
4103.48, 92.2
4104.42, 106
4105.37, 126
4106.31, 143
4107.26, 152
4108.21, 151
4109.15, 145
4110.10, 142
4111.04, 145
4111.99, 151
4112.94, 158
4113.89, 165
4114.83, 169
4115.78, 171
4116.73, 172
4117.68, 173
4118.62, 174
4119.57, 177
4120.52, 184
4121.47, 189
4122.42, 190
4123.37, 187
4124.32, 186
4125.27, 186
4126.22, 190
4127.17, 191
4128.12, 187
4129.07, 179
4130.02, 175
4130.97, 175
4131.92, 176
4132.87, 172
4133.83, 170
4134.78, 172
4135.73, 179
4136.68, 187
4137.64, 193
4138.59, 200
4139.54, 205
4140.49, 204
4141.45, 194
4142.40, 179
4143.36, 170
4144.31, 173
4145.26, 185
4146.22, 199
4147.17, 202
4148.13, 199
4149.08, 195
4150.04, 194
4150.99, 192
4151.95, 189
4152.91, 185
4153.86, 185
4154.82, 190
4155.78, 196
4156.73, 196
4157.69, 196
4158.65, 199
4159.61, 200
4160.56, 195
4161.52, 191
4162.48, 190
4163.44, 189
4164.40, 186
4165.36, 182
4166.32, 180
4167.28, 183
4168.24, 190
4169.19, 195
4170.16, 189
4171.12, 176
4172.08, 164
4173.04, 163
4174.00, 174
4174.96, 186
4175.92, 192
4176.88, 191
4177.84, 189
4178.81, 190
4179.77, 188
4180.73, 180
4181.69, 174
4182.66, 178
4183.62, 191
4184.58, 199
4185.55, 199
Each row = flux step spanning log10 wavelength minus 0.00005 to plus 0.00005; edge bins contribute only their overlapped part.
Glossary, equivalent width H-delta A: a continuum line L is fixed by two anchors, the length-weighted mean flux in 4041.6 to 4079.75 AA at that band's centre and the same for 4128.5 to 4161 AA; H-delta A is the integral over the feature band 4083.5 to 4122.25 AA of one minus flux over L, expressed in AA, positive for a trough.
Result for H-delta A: 7.8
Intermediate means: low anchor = 192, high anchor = 188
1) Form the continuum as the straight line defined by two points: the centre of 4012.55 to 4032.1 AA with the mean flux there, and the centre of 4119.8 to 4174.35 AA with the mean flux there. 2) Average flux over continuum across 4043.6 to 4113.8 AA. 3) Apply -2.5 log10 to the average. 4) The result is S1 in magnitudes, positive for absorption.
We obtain 0.16 mag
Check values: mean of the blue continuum 206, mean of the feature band 171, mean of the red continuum 187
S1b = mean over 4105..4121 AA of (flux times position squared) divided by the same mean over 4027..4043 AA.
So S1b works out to 0.8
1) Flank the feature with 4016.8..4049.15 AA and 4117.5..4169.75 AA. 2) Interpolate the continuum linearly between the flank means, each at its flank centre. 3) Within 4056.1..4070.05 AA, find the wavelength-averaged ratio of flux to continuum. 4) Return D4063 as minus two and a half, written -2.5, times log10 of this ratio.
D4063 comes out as 0.072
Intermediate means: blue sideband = 206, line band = 188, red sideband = 187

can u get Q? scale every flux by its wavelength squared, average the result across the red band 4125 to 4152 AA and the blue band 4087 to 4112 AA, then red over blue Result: 1.38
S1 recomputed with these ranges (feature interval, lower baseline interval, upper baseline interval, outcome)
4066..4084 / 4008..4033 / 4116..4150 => 0.05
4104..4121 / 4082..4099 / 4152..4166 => 0.11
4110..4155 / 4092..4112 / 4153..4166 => -0.13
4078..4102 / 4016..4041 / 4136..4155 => 0.23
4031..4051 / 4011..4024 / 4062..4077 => -0.03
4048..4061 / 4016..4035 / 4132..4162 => 0.05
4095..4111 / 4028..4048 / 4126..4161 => 0.50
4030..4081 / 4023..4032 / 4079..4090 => 0.00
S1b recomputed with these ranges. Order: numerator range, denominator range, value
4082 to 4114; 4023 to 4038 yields 0.76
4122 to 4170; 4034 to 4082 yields 1.01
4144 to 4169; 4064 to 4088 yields 1.06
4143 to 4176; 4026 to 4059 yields 0.99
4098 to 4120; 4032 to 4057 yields 0.72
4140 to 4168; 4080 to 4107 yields 1.31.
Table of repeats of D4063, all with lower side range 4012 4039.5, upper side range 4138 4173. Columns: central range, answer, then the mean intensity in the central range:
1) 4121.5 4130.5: 0.04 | 186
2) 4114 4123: 0.10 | 177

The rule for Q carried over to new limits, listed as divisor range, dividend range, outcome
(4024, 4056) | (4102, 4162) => 0.92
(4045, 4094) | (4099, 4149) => 0.91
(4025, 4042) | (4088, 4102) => 0.71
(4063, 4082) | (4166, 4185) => 1.04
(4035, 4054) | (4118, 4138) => 0.94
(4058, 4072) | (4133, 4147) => 1.03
